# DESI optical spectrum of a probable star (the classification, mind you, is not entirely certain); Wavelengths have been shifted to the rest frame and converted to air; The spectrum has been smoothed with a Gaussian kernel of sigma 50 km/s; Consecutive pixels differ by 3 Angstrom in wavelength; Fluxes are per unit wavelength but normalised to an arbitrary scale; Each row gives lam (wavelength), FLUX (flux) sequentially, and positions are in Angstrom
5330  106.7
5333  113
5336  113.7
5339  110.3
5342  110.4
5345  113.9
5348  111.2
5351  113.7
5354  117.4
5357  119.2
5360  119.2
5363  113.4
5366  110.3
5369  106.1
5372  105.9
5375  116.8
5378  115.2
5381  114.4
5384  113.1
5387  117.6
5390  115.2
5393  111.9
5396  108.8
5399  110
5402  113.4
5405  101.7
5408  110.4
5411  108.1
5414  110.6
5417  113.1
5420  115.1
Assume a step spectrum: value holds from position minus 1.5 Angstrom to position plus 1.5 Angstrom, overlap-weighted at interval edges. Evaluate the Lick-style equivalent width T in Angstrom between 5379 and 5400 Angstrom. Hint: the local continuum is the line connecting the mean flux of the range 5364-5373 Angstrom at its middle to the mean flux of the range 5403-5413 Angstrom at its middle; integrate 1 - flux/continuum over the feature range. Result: -1.1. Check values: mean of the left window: 108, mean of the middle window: 113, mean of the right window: 107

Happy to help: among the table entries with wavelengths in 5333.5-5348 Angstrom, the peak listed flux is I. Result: 113.9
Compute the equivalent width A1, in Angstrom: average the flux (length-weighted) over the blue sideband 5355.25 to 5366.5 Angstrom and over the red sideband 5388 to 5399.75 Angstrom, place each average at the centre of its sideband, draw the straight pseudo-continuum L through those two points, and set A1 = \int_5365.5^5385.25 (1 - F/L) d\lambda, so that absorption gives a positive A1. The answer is 0.4 Angstrom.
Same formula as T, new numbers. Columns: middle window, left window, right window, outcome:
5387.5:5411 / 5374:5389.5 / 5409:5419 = 0.53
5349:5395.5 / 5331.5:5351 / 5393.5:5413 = -1.36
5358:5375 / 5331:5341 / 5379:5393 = 0.29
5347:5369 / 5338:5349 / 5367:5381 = -0.59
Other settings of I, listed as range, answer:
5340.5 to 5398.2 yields 119.2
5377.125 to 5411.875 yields 117.6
